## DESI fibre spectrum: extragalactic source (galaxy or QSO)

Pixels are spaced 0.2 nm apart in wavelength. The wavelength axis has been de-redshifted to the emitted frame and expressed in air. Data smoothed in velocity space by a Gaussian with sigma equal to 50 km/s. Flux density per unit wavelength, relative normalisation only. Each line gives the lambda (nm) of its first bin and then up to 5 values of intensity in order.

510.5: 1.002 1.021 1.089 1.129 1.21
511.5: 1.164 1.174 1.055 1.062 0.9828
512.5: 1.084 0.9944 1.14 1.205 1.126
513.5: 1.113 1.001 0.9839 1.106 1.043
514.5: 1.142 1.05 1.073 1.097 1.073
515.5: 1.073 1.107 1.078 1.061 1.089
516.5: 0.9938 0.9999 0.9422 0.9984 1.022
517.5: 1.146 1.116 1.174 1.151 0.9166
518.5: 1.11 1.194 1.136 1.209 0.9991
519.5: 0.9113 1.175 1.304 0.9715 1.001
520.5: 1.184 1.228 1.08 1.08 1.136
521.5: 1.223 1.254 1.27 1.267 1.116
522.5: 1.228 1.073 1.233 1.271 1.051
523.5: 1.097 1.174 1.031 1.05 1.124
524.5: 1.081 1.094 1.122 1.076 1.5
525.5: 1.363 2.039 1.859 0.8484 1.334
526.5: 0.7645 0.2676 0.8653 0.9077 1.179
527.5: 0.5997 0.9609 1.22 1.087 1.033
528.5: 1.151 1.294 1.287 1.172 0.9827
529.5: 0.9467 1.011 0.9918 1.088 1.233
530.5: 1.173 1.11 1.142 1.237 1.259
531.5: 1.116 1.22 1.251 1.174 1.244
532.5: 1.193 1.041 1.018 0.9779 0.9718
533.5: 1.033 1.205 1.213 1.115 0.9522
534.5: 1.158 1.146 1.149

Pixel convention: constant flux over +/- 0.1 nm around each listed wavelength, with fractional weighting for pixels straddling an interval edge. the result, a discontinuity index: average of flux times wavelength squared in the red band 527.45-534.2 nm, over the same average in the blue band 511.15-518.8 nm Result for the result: 1.1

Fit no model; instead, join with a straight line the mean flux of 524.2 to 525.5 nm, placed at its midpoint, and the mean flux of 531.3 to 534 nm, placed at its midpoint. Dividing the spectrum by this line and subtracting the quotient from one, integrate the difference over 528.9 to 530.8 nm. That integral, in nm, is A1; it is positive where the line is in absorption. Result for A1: 0.10 nm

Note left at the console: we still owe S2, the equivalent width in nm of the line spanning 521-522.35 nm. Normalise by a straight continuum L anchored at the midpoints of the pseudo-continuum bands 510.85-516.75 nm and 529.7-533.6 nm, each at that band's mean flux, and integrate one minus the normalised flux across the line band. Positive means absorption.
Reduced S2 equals -0.113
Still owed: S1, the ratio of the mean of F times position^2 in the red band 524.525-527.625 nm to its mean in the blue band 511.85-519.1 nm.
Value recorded 1.1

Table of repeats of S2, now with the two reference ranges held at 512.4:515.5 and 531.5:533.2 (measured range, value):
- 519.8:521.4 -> -0.030 nm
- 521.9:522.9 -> -0.072 nm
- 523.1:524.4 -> 0.012 nm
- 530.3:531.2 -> -0.031 nm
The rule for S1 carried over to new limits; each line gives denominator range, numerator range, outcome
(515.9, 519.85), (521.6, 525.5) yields 1.11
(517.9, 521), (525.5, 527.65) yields 1.00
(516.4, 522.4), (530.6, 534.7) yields 1.07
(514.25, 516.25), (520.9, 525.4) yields 1.11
